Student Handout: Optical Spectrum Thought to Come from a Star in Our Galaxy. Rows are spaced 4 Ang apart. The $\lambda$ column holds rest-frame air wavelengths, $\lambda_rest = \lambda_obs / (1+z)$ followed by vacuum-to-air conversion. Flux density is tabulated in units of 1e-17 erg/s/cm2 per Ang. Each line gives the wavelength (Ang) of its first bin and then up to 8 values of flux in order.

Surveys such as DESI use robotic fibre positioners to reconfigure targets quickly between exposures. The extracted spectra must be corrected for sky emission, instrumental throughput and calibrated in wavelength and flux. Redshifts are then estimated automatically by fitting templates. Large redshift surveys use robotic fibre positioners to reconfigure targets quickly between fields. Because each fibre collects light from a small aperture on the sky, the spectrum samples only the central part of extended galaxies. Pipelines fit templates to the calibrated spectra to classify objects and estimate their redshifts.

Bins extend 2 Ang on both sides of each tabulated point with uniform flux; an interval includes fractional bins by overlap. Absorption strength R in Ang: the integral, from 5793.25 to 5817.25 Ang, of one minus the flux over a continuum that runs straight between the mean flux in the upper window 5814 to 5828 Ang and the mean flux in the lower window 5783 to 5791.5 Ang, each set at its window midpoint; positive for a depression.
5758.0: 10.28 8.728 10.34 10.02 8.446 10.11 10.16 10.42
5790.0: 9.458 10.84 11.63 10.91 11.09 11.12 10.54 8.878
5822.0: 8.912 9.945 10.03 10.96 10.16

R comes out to -3.0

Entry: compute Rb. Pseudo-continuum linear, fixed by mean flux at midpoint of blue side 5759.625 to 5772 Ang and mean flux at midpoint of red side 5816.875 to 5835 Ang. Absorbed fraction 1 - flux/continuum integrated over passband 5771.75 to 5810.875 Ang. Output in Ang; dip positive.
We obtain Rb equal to -2.7 Ang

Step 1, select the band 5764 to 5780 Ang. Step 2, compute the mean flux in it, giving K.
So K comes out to 9.73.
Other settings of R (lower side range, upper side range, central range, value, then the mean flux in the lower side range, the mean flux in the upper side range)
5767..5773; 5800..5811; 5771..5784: 0.6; 9.81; 11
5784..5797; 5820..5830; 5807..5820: -0.6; 10.3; 9.55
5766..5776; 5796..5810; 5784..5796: 0.3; 9.45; 11.2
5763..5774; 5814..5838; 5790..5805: -1.7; 9.73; 9.85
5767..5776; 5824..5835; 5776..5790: -0.9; 9.36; 10.3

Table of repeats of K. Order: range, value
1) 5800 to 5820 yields 10.5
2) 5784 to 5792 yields 9.94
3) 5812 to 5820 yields 9.71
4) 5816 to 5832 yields 9.44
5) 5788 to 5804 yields 10.7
